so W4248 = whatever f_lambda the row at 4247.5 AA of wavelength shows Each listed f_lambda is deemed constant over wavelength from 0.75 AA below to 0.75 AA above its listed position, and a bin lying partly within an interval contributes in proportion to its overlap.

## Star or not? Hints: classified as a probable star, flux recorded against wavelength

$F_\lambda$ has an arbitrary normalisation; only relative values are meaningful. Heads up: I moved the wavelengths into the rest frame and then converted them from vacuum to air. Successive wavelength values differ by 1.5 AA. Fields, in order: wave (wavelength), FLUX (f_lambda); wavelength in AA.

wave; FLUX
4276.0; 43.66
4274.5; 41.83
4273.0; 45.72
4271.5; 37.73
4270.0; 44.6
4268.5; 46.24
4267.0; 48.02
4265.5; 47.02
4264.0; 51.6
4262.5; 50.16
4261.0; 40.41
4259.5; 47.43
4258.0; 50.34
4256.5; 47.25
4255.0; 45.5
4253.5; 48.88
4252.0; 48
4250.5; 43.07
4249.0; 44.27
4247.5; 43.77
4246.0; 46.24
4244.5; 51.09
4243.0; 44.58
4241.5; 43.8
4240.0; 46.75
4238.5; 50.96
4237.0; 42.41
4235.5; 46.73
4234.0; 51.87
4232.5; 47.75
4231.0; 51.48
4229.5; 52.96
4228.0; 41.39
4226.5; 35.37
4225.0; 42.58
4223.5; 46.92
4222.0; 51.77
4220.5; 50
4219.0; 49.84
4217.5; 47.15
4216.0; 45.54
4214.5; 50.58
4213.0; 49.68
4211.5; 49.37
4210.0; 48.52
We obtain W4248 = 43.77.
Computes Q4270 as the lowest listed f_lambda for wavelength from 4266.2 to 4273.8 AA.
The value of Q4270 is 37.73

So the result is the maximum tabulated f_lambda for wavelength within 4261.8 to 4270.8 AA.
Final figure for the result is 51.6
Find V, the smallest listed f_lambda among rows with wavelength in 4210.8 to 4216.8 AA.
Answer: 45.54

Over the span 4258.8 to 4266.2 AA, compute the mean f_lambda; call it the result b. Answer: 47.3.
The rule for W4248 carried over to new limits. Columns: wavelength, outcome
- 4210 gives 48.52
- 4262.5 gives 50.16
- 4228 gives 41.39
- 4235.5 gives 46.73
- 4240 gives 46.75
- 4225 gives 42.58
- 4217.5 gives 47.15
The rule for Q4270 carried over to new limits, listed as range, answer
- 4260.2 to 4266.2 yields 40.41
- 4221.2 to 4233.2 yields 35.37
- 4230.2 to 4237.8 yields 42.41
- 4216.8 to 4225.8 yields 42.58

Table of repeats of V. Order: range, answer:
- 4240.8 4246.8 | 43.8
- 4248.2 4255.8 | 43.07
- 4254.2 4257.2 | 45.5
